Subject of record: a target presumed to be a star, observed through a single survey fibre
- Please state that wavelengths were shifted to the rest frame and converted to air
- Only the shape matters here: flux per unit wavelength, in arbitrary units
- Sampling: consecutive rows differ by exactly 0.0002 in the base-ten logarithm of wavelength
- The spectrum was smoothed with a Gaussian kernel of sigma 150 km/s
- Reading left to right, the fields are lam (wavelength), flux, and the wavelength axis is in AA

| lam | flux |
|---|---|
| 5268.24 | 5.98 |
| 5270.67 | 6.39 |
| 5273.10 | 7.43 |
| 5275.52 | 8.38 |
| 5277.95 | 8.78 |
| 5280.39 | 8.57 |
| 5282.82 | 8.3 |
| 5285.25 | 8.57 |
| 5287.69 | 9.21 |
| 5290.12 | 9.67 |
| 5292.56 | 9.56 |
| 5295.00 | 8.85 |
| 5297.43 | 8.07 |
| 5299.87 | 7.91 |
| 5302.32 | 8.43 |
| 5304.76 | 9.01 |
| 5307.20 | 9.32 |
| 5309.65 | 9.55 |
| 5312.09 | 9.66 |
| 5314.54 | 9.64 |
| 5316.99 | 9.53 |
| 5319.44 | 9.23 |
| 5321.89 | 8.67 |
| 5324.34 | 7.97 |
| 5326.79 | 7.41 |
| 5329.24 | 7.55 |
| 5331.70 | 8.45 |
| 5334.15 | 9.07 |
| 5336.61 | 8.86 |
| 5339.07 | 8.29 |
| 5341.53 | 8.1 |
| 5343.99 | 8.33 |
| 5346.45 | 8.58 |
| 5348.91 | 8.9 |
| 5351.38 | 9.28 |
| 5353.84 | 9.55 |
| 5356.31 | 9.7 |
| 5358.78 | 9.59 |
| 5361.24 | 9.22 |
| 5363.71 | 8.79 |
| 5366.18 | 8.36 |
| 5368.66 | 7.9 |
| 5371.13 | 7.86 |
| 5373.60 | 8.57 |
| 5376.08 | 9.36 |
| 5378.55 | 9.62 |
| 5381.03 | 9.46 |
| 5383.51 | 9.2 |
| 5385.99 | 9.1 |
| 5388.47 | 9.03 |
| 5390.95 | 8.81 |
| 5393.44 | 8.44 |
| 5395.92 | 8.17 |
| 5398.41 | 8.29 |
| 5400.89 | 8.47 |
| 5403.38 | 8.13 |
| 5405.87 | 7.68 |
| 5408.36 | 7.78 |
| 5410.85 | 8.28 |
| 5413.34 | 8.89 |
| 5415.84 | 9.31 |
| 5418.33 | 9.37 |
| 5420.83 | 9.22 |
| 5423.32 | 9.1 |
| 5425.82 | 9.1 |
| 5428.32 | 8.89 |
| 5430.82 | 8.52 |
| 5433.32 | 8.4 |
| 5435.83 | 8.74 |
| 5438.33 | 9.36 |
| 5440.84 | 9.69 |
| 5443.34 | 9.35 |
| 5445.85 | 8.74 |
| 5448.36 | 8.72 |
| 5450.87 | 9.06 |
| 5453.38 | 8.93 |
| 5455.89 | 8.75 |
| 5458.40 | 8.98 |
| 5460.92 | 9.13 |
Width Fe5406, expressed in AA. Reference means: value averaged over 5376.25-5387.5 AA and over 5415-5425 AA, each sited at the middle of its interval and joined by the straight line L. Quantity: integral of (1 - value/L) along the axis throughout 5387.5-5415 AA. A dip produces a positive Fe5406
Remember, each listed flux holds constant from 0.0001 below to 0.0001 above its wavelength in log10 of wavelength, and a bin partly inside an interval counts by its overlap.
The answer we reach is 2.7 AA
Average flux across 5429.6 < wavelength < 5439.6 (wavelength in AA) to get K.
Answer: 8.75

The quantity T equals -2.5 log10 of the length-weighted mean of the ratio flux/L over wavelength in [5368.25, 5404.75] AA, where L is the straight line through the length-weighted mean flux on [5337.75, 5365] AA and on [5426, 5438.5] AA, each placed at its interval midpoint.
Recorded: 0.02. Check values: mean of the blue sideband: 8.94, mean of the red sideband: 8.76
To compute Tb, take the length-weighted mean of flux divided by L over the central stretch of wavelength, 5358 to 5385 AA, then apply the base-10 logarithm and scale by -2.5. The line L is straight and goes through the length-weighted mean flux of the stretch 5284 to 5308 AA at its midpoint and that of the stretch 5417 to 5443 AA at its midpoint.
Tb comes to 0.009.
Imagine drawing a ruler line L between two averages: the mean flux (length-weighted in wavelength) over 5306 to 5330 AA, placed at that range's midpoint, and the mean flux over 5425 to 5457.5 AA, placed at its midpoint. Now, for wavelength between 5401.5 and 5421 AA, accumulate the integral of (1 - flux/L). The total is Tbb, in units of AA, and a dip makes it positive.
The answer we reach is 0.8 AA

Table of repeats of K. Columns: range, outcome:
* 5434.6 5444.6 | 9.29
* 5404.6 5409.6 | 7.73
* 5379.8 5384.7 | 9.33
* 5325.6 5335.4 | 8.13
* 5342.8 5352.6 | 8.77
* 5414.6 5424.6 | 9.25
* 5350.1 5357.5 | 9.5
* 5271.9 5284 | 8.29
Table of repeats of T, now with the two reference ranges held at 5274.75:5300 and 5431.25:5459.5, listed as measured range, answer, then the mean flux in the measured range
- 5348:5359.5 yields -0.07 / 9.4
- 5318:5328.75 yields 0.06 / 8.3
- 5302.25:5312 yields -0.05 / 9.23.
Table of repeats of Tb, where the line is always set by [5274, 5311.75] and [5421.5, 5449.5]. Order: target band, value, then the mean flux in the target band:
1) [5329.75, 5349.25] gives 0.04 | 8.52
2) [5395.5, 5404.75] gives 0.08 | 8.26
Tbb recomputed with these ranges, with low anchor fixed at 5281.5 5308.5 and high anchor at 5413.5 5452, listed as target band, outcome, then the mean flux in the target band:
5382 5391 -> -0.12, 9.08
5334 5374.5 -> 0.69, 8.75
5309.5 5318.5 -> -0.76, 9.59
